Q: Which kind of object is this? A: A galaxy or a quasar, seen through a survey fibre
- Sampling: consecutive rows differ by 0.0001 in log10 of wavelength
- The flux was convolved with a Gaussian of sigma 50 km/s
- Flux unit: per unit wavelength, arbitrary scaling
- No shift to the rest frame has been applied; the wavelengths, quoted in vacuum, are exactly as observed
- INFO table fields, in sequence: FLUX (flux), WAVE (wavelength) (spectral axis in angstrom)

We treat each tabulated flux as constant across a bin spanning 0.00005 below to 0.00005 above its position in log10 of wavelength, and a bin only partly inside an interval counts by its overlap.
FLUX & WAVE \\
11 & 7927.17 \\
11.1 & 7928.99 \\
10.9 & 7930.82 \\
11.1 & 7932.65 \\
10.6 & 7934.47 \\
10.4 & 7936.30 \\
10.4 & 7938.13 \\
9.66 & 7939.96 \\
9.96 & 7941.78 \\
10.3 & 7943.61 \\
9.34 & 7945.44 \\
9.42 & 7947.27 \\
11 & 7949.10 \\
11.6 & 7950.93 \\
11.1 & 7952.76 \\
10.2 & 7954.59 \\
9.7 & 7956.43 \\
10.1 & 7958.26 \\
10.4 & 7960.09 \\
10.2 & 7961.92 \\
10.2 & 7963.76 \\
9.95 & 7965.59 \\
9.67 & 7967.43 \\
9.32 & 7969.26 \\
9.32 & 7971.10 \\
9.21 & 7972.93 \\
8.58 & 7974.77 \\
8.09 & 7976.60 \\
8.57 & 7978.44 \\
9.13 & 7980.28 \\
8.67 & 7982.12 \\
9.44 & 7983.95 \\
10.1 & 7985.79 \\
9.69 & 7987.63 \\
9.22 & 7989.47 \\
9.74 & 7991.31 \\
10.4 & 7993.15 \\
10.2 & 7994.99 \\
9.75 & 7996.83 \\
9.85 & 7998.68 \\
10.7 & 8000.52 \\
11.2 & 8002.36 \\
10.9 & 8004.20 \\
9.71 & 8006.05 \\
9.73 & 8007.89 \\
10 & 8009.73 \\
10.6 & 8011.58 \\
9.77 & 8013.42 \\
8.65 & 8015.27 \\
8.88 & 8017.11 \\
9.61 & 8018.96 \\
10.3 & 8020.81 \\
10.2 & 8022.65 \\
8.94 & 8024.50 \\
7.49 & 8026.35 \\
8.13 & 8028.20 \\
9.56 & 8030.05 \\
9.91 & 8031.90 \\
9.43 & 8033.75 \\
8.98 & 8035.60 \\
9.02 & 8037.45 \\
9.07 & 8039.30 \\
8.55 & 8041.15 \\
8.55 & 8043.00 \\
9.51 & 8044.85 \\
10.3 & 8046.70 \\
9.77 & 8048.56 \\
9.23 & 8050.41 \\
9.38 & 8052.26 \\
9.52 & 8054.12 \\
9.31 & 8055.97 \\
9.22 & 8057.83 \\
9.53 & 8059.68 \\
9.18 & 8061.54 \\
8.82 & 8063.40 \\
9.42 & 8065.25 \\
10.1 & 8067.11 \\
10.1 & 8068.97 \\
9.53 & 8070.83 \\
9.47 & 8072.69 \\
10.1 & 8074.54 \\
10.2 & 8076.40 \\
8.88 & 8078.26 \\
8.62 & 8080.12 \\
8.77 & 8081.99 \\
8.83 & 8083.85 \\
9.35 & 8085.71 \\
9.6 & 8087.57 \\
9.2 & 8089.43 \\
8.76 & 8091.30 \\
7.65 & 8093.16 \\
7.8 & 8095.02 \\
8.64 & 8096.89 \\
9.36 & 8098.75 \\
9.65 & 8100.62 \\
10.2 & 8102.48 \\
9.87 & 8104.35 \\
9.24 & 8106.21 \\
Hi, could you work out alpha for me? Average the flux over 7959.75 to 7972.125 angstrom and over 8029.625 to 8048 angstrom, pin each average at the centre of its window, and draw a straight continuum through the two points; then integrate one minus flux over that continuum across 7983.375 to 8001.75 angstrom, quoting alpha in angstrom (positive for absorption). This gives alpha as -0.6 angstrom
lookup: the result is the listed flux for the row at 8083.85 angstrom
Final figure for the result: 8.83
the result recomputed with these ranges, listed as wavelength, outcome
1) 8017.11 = 8.88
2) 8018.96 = 9.61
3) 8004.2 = 10.9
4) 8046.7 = 10.3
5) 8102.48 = 10.2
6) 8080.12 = 8.62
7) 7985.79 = 10.1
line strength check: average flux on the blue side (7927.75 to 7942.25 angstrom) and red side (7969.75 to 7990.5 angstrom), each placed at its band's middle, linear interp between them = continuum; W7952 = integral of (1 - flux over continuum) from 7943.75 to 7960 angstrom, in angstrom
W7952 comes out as -0.50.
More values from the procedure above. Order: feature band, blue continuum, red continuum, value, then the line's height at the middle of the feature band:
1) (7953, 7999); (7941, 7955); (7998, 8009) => 3.4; 10.4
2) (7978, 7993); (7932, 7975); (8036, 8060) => 0.6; 9.82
